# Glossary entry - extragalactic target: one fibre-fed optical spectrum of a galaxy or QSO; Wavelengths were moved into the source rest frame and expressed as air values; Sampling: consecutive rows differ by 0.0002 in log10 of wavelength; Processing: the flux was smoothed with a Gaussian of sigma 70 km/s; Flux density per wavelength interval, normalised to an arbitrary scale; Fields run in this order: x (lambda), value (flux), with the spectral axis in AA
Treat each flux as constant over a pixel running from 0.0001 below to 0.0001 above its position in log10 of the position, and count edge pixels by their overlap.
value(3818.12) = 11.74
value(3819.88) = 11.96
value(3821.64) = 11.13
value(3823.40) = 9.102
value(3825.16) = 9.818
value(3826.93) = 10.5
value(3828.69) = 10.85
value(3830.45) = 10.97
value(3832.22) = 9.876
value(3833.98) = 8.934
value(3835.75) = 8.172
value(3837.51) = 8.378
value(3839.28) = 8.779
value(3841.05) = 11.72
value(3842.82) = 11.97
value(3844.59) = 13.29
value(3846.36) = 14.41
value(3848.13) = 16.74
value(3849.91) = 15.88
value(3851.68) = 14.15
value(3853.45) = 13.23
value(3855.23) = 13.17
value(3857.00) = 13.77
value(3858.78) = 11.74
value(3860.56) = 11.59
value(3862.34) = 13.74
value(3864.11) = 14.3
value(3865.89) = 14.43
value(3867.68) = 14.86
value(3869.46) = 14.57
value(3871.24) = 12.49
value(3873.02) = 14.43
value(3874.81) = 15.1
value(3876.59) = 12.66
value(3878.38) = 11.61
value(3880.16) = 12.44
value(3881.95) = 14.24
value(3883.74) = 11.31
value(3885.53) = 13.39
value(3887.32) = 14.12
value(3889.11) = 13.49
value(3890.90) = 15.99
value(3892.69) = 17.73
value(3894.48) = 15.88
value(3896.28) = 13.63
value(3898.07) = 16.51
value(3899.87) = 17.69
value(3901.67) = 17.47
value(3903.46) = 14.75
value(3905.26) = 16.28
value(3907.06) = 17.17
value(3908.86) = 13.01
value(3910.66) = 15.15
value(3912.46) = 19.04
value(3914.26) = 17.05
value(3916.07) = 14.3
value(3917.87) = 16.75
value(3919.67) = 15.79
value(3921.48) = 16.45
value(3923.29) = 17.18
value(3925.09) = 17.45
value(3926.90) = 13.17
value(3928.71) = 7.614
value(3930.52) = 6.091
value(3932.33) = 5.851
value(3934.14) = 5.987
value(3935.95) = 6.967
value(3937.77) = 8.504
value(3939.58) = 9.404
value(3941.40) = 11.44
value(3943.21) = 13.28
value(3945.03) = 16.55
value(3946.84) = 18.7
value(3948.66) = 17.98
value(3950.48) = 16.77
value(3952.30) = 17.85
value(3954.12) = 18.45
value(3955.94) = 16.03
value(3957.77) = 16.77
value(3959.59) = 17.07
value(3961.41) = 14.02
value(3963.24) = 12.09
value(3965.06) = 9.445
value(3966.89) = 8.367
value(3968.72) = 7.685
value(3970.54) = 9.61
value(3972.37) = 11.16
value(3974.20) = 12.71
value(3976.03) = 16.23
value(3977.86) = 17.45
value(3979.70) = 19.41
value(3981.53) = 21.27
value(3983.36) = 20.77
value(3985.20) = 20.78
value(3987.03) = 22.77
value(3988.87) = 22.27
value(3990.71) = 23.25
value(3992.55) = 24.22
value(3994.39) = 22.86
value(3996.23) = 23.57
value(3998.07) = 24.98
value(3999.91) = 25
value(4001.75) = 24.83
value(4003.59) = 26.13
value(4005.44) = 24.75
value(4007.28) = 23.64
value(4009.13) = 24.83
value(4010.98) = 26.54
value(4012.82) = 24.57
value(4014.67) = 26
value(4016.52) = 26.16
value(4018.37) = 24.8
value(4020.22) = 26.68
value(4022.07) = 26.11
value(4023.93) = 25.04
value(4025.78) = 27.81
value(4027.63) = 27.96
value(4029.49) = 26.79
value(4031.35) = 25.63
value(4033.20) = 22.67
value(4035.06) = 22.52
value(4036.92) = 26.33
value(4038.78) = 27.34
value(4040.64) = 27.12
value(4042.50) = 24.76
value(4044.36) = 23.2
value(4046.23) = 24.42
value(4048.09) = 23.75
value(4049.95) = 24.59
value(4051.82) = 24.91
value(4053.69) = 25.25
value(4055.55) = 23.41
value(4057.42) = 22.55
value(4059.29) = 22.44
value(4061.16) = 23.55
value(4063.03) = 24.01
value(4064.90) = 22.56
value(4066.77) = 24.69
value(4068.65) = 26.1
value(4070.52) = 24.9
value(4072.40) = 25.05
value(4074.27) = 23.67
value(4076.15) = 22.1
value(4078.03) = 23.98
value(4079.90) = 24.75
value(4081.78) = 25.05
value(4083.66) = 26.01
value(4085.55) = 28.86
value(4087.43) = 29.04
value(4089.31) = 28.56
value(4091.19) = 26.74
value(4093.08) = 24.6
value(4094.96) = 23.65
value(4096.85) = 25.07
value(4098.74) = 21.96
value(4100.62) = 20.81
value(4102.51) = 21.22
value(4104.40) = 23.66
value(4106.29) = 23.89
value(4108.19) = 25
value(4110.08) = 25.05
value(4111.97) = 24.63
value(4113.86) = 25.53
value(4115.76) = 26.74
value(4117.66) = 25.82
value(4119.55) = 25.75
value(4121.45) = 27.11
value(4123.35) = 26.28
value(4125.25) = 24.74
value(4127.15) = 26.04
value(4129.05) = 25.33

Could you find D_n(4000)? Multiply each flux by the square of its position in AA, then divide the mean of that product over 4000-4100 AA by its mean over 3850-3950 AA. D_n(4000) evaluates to 1.95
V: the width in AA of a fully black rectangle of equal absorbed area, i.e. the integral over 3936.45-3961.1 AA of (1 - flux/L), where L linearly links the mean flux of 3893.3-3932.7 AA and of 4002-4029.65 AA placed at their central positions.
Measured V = 4.8 AA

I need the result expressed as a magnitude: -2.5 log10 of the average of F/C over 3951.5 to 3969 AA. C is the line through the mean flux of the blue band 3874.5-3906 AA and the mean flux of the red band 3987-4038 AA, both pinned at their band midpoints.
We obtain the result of 0.42 mag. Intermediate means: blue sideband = 14.7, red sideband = 25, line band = 14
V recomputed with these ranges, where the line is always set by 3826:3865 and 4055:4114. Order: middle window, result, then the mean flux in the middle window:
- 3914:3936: 5.0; 12.4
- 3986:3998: -2.2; 23.3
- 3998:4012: -3.3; 25.1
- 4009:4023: -3.2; 25.8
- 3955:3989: 6.0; 15.4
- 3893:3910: -1.0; 15.9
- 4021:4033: -2.7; 26.3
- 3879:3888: 0.7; 13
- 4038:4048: -1.3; 25.2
